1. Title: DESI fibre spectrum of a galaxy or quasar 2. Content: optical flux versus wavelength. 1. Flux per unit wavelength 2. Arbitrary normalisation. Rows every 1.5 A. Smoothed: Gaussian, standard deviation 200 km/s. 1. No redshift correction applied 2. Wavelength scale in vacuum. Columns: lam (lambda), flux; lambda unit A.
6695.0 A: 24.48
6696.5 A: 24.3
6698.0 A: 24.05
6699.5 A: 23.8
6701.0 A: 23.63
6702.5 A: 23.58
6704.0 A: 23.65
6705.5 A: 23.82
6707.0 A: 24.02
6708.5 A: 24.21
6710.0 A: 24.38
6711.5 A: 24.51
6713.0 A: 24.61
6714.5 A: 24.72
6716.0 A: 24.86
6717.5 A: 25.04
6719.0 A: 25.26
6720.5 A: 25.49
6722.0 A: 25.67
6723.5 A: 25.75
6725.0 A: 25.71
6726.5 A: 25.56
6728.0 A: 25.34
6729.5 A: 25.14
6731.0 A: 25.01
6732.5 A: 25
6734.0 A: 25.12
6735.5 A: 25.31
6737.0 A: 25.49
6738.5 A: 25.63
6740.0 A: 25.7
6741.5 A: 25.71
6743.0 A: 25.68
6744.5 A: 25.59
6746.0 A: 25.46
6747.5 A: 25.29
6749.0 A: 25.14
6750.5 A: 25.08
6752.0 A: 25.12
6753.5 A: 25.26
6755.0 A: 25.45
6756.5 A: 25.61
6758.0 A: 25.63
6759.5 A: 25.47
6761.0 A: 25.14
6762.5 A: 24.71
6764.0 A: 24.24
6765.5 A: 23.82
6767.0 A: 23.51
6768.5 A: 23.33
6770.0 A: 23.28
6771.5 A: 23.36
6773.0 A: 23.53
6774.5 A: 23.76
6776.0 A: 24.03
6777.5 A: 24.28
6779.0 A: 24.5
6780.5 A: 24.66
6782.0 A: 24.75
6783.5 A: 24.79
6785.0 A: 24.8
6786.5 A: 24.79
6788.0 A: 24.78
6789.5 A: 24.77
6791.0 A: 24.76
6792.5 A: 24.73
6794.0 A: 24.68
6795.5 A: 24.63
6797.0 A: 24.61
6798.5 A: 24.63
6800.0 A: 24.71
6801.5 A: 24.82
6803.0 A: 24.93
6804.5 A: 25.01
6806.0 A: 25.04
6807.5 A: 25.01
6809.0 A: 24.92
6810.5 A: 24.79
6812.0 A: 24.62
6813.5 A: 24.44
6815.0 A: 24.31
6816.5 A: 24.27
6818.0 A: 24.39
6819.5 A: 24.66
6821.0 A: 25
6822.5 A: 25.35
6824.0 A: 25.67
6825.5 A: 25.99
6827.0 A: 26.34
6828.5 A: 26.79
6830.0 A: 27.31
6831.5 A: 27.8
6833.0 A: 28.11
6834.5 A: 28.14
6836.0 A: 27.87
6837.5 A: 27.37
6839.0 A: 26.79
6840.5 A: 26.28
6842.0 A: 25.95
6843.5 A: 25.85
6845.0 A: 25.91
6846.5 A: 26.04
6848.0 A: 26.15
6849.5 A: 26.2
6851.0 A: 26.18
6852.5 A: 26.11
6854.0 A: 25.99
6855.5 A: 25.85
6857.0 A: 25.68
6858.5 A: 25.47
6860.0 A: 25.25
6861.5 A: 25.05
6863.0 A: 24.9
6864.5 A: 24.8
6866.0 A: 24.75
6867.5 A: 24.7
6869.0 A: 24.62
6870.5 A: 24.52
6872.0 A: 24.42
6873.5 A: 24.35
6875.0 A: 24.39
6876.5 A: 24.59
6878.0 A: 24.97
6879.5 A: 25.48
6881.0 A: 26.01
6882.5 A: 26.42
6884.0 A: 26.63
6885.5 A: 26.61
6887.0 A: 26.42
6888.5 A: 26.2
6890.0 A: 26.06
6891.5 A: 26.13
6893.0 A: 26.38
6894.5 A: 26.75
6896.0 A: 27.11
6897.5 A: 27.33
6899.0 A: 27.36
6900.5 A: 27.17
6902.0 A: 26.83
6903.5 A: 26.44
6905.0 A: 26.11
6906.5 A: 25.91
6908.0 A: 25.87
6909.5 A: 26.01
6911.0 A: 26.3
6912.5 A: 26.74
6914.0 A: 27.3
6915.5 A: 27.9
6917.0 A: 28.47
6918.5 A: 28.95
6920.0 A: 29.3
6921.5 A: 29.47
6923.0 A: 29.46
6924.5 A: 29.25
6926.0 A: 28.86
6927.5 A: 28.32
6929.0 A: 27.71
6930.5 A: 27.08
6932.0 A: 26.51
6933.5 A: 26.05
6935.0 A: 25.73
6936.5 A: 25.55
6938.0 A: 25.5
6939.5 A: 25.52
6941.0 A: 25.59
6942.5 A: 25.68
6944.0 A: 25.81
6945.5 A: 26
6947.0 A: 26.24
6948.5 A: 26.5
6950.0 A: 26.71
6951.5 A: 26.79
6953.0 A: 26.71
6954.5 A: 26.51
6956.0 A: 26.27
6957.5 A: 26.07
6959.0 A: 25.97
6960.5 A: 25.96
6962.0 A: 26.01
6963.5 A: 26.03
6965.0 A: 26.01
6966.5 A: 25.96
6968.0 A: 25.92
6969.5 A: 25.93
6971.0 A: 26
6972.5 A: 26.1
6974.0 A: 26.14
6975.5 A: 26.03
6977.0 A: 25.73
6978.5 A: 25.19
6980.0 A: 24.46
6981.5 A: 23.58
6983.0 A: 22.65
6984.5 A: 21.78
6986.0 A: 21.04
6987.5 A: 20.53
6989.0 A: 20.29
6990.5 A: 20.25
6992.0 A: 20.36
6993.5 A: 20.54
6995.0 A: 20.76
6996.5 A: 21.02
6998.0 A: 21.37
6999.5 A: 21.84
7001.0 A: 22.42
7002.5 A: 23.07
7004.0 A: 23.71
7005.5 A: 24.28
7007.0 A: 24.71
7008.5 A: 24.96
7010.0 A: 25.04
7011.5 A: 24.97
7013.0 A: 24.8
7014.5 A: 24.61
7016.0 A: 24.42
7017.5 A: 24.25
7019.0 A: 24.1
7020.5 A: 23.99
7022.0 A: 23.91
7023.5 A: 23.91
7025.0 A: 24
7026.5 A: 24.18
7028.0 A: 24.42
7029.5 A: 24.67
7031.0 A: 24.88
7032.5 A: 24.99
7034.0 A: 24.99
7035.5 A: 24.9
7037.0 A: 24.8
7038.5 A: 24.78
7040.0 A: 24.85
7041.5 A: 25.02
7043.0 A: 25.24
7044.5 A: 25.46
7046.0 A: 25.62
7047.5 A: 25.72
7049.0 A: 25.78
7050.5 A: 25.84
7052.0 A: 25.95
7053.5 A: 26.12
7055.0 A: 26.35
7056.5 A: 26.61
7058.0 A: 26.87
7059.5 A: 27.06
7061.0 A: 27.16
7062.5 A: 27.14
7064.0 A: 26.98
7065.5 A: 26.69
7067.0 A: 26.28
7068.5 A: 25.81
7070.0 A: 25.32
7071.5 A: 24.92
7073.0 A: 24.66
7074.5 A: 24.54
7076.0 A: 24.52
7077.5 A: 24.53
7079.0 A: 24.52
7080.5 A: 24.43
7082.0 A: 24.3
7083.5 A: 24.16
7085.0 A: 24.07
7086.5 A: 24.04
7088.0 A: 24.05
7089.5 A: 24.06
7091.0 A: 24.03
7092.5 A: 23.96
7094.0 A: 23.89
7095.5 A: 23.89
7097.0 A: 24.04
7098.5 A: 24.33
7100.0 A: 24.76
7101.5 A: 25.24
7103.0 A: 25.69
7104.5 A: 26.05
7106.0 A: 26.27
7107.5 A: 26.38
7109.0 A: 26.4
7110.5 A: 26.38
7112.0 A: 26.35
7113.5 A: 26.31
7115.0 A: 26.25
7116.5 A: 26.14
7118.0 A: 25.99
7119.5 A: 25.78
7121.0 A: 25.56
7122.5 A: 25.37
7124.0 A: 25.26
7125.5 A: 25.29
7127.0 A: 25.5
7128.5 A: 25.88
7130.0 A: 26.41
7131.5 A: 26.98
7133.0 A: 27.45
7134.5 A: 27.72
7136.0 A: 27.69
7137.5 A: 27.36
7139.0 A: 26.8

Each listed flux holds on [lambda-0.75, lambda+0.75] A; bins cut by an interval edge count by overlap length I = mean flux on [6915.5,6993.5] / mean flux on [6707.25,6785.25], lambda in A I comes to 1.0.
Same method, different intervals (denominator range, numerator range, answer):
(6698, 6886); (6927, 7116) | 0.99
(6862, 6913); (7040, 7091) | 0.98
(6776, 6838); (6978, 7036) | 0.92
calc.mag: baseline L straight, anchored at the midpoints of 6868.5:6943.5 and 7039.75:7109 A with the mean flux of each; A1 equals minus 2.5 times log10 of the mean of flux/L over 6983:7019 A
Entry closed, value 0.142 mag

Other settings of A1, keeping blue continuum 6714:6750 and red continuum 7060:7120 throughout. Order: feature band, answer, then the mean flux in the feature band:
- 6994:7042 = 0.06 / 24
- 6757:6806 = 0.04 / 24.5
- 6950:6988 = 0.00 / 25.2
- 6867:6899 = -0.02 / 25.8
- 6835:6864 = -0.03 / 26.1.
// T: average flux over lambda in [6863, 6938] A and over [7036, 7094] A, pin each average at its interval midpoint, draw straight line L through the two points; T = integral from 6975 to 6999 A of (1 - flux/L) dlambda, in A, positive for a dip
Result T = 3.4 A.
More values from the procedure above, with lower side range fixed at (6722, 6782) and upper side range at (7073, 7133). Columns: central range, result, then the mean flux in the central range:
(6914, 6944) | -2.78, 27.4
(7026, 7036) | 0.16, 24.7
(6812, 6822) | 0.17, 24.5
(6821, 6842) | -1.54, 26.8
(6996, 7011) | 1.08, 23.3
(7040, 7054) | -0.25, 25.6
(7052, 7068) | -0.97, 26.7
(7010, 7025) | 0.46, 24.3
